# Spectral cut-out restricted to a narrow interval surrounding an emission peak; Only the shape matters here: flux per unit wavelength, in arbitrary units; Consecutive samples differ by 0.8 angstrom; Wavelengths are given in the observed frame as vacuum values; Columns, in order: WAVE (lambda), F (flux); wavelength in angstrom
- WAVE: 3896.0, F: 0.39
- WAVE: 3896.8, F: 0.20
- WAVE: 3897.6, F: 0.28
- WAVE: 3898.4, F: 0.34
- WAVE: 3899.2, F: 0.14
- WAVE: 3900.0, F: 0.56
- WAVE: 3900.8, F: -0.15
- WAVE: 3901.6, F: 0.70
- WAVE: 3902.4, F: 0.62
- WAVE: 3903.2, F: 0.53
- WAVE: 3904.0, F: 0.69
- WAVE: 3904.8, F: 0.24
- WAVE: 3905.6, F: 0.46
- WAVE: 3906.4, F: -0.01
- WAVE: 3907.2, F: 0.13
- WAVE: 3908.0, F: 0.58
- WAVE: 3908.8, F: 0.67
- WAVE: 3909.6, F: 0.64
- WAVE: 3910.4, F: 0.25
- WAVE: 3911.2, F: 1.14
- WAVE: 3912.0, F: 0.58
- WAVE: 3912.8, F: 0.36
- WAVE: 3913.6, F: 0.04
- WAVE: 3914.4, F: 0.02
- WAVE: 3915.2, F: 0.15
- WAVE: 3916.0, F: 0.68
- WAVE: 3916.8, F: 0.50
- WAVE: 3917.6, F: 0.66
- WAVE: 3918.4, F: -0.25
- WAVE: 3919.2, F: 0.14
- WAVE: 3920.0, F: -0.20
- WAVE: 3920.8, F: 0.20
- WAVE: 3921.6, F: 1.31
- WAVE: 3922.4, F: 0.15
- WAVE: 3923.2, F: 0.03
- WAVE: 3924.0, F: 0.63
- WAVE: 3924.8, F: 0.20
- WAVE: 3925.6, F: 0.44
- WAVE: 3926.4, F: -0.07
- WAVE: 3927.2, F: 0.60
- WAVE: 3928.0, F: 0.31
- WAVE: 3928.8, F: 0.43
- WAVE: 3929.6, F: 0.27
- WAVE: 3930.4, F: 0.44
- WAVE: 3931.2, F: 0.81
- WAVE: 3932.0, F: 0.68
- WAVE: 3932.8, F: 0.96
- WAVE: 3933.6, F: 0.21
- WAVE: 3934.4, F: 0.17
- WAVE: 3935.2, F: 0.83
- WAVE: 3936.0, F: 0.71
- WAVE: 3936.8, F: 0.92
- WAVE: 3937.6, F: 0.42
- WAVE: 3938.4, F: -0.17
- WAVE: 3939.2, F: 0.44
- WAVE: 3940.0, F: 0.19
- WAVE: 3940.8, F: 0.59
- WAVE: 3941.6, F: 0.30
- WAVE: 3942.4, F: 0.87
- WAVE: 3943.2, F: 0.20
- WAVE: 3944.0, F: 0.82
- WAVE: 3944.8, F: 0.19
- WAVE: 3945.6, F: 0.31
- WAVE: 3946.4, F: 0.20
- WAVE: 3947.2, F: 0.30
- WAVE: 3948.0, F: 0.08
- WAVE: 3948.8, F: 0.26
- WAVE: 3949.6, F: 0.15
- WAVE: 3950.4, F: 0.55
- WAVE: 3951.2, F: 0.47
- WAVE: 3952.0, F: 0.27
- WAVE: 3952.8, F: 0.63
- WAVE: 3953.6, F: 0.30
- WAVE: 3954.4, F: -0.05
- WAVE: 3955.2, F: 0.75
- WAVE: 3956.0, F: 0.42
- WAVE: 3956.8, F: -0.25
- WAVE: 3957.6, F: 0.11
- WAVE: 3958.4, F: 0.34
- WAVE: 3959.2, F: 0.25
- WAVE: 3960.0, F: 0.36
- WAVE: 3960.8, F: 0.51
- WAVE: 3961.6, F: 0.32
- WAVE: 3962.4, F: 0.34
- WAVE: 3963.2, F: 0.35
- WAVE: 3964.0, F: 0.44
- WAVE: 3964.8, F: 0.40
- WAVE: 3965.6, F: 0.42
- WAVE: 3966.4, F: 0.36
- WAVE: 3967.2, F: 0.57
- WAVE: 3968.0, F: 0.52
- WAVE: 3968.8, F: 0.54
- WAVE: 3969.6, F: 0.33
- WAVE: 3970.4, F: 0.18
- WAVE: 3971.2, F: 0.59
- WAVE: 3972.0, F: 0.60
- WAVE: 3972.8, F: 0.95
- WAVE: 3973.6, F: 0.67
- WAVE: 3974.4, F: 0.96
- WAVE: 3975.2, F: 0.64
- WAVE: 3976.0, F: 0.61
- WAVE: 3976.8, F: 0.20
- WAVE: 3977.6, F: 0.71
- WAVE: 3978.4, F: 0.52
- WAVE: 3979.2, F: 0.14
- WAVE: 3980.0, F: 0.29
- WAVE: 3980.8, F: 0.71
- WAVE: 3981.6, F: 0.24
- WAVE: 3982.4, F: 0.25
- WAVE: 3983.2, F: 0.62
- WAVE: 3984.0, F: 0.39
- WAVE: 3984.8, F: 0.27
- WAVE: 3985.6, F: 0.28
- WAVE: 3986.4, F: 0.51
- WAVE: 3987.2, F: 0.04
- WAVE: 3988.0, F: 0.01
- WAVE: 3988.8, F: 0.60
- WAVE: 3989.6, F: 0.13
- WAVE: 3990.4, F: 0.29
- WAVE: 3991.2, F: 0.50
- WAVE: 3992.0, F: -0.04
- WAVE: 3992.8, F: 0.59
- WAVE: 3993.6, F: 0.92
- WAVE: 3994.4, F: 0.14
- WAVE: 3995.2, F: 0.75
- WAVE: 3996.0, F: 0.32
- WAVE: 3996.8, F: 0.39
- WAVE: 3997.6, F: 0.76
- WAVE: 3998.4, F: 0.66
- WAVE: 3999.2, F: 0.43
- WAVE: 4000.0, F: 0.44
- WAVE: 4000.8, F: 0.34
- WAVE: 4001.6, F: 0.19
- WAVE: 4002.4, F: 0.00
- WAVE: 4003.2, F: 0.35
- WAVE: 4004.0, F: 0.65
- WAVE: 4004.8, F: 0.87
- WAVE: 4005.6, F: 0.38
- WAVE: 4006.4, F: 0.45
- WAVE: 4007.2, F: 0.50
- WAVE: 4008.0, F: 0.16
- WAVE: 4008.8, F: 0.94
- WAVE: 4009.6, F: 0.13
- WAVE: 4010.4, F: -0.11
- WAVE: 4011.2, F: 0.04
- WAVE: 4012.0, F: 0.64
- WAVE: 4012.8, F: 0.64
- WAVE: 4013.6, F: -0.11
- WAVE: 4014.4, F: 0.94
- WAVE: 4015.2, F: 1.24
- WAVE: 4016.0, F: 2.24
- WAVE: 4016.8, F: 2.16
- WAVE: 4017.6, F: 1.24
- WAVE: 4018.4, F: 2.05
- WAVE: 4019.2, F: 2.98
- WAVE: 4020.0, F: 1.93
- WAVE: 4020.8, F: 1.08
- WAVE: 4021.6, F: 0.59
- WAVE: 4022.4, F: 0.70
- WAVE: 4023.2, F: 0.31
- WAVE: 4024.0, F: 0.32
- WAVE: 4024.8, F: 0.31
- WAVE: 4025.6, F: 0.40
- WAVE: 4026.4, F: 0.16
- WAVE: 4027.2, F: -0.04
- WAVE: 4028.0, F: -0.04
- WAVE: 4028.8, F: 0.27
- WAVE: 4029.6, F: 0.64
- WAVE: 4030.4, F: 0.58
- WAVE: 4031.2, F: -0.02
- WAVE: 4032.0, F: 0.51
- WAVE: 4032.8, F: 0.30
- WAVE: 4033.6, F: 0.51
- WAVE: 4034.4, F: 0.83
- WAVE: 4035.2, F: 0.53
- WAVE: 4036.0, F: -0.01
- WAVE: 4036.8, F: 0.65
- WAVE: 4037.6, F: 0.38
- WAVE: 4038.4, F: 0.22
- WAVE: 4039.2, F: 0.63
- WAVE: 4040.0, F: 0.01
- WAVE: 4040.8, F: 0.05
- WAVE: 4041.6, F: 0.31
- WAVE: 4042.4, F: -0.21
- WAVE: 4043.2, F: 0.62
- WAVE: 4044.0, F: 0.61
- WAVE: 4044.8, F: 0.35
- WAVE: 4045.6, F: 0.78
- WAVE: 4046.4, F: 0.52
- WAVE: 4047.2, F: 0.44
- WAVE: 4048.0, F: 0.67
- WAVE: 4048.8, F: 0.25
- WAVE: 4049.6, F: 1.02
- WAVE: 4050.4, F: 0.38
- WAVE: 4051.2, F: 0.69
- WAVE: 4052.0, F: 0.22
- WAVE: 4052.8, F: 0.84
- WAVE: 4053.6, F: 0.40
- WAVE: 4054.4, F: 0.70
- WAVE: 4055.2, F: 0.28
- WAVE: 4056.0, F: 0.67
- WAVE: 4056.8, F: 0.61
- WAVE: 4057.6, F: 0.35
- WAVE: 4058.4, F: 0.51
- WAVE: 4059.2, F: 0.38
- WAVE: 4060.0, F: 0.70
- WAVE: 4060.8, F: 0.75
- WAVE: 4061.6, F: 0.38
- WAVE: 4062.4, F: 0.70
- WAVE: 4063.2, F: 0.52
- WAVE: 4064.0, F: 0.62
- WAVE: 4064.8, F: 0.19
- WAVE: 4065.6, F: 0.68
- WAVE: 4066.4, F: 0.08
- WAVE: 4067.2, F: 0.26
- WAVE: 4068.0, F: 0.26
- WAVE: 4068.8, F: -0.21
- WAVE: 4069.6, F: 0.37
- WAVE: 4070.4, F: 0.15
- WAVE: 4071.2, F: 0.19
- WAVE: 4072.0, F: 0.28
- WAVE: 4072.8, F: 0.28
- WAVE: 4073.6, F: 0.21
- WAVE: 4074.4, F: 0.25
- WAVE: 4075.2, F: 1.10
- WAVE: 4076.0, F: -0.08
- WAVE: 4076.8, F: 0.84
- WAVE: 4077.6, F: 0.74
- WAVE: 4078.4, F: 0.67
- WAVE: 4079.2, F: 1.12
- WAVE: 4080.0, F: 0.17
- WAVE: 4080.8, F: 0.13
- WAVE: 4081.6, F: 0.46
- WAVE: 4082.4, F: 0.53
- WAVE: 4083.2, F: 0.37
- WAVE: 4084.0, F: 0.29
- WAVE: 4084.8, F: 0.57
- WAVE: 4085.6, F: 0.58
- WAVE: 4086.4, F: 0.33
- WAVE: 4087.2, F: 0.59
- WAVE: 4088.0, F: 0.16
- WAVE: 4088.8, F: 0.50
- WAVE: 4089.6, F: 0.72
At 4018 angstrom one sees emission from [O II] 3727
